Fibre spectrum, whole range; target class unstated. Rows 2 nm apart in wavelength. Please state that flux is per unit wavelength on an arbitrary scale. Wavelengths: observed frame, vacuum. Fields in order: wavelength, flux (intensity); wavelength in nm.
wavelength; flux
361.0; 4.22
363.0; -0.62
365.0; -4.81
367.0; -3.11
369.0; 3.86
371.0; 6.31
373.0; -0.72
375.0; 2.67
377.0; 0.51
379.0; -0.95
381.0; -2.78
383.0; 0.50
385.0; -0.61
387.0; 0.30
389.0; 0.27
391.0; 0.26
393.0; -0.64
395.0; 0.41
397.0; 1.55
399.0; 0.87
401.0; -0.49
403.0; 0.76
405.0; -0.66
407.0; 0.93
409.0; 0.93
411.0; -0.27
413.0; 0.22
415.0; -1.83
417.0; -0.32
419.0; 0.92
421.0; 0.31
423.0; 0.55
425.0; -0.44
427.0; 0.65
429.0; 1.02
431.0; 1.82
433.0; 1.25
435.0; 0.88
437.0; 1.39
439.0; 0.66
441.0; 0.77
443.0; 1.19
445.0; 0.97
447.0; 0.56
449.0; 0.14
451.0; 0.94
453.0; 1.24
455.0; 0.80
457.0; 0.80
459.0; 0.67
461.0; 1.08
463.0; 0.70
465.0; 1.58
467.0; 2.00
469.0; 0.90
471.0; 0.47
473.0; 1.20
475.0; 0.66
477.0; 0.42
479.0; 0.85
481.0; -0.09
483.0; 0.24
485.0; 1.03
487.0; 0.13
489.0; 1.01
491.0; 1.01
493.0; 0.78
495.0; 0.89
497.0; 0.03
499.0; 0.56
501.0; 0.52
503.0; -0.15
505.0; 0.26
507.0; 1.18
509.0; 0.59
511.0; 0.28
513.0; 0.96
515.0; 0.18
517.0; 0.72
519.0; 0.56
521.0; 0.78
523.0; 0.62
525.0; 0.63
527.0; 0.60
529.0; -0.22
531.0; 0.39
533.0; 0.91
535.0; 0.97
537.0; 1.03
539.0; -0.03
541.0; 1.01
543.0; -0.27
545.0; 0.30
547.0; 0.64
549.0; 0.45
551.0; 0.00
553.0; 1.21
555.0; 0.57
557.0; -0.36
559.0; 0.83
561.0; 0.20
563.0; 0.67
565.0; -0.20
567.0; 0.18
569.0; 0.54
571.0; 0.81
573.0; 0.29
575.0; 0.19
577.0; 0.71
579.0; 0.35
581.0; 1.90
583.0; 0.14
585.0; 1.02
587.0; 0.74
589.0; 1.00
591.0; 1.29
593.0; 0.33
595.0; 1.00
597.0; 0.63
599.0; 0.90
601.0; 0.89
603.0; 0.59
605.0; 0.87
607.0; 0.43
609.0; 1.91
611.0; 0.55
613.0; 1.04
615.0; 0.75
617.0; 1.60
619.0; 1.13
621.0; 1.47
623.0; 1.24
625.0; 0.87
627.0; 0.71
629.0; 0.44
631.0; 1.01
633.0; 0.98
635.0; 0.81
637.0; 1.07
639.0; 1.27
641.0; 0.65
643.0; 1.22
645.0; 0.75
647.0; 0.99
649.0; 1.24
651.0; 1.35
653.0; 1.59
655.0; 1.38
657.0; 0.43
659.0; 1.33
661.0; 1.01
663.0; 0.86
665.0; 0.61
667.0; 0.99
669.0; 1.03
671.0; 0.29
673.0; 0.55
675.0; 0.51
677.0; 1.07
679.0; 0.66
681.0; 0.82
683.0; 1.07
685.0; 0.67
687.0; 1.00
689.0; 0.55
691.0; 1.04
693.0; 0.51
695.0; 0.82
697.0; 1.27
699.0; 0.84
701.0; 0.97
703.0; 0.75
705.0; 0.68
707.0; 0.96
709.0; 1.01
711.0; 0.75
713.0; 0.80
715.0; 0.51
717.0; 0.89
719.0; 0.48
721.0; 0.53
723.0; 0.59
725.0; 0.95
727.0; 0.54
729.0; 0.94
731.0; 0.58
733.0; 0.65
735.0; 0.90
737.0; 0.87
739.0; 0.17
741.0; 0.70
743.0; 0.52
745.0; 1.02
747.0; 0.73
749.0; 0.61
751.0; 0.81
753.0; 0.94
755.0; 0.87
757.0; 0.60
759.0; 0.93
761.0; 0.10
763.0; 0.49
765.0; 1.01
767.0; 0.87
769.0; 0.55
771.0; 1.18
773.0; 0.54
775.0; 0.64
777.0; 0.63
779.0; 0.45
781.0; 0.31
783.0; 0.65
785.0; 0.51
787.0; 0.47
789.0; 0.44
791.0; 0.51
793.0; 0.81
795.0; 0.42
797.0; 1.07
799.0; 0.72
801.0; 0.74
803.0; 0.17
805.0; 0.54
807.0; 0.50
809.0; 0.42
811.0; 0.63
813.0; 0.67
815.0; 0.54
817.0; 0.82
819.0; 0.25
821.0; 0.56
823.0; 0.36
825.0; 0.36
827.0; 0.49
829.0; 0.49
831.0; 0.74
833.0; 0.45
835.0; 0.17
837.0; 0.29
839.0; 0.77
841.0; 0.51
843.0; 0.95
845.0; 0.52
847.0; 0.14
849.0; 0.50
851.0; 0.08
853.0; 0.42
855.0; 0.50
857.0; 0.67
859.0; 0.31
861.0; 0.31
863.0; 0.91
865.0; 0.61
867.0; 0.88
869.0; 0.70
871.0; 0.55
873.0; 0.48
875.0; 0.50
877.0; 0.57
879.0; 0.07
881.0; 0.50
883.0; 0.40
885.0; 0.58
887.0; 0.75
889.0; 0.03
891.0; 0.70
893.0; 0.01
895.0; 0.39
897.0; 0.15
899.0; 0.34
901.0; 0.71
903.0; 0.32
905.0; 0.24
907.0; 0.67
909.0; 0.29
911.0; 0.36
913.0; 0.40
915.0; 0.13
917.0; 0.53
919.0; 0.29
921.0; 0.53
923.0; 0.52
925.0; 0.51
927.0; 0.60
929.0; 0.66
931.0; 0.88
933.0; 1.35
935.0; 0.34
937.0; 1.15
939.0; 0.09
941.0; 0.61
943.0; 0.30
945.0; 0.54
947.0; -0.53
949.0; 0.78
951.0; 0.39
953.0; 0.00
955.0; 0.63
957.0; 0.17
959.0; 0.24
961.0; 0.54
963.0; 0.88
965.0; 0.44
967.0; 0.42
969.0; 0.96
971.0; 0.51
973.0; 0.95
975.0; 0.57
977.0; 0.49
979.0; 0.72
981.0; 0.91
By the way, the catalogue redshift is 0.59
